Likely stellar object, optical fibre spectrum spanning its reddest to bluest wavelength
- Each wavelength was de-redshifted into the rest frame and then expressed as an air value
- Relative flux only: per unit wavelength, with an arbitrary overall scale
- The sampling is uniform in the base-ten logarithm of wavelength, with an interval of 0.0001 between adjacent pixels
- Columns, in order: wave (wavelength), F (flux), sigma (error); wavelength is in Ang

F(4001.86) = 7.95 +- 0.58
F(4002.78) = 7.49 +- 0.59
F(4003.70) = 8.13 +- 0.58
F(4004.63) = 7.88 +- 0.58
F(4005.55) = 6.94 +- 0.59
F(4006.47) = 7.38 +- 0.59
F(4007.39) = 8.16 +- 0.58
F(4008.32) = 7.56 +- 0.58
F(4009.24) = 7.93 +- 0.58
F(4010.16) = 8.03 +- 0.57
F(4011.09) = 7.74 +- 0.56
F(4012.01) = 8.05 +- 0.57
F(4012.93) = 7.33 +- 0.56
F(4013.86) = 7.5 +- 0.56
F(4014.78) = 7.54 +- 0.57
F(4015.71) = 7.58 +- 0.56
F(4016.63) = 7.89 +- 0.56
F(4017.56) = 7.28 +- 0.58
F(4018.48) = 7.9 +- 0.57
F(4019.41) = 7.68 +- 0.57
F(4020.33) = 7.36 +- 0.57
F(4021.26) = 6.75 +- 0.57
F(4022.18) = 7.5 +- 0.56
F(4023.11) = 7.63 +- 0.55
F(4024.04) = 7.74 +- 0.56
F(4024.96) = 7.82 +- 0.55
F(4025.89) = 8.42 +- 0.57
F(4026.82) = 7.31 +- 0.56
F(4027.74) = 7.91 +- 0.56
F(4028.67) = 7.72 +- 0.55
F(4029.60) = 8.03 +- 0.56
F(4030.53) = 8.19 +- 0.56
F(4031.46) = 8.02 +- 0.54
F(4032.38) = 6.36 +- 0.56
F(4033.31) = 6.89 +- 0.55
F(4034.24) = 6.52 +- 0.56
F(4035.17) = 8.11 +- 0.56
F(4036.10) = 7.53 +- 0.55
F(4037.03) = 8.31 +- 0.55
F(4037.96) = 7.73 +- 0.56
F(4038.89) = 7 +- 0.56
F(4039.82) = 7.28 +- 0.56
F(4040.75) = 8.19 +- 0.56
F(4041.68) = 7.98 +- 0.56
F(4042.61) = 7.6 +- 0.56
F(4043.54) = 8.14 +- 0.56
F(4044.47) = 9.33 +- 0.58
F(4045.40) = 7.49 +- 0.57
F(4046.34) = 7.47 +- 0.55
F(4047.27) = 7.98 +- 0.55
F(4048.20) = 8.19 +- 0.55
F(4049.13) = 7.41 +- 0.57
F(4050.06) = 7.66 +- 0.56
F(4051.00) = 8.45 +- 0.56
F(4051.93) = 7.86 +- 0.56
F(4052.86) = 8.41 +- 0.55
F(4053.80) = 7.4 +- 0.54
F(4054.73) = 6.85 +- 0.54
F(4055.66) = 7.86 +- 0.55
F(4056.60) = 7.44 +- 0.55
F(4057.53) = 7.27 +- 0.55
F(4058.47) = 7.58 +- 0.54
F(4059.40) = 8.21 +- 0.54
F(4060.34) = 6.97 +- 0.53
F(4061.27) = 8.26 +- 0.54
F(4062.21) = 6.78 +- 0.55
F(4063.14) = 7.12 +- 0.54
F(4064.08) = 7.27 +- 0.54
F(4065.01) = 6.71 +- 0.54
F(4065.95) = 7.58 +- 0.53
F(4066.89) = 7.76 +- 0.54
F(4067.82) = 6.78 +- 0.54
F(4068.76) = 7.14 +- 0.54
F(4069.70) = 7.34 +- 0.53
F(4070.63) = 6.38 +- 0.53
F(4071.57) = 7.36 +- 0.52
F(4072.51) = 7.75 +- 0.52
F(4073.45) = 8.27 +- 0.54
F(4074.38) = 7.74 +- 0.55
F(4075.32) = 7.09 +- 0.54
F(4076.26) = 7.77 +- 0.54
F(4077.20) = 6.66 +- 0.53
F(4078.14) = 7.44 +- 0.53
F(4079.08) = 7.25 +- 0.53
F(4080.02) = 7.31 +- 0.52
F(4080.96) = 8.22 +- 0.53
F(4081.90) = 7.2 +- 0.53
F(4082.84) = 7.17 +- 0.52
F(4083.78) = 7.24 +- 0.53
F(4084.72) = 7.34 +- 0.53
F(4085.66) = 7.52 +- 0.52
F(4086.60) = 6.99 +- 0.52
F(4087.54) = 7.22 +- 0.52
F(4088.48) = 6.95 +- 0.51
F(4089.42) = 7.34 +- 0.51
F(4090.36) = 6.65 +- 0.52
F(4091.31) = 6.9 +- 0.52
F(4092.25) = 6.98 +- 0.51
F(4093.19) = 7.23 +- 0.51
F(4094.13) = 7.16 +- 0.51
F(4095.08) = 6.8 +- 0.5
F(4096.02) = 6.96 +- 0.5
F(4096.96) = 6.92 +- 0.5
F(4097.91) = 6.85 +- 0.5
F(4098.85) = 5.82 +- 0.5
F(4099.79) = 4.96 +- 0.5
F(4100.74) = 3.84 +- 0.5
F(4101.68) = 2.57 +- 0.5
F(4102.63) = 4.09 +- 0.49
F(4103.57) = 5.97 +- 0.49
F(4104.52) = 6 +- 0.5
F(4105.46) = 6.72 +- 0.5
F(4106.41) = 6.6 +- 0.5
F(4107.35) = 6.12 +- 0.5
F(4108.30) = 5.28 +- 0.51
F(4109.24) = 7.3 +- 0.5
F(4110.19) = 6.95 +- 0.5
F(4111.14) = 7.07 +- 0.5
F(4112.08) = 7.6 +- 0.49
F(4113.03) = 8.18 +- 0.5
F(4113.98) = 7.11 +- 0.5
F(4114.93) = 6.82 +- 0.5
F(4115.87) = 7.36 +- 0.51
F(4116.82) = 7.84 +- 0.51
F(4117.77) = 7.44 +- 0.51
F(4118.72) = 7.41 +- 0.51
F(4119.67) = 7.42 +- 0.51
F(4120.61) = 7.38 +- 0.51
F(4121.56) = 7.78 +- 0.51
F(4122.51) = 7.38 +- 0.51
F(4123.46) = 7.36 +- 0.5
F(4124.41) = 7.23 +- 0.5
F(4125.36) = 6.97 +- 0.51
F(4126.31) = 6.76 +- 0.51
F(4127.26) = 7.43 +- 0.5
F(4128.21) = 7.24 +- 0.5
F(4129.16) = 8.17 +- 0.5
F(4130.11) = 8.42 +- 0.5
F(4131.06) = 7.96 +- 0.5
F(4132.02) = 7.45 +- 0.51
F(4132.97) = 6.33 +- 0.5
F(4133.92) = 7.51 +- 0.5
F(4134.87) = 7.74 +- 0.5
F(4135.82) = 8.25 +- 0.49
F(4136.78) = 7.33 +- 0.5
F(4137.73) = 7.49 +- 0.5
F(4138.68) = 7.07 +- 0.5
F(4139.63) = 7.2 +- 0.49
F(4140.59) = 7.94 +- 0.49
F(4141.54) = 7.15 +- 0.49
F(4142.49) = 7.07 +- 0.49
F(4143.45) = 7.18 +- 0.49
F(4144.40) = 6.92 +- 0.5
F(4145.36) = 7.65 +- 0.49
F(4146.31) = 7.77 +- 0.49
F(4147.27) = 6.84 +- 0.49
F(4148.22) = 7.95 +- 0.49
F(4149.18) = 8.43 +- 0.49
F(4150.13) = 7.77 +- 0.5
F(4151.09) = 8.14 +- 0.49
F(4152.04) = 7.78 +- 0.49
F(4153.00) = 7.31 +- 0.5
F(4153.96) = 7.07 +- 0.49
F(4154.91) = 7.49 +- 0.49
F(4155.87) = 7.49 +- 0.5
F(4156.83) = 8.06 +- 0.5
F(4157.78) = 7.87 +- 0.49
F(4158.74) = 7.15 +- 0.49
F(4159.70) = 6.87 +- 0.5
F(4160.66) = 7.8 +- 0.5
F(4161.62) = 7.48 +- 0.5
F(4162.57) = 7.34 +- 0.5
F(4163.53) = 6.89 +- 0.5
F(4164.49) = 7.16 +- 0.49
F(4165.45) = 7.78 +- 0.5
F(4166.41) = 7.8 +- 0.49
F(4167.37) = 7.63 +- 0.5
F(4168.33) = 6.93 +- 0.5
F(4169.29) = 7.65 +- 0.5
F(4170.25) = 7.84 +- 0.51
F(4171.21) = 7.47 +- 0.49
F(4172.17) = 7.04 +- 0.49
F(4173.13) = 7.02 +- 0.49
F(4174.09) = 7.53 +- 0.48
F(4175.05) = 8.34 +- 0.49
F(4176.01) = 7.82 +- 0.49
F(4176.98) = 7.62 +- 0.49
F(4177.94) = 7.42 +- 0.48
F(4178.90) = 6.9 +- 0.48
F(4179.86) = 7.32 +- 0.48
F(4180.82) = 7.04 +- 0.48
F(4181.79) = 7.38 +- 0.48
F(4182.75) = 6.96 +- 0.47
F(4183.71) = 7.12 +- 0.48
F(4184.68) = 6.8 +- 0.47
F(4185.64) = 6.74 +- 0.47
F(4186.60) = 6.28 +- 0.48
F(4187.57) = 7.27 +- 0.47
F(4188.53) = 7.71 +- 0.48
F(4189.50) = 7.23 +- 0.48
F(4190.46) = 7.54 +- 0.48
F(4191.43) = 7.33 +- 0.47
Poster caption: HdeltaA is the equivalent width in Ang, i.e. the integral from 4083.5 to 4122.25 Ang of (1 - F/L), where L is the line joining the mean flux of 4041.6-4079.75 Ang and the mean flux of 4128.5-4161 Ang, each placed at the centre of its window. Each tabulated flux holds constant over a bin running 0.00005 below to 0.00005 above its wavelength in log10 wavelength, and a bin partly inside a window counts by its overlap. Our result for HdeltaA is 4.4 Ang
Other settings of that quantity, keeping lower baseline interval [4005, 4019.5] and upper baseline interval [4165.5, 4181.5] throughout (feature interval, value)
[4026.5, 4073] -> 0.2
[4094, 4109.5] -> 3.5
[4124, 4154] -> 0.1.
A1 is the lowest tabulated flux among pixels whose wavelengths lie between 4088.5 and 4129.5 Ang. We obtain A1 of 2.57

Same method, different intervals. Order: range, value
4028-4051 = 6.36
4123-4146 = 6.33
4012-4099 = 5.82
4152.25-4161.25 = 6.87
